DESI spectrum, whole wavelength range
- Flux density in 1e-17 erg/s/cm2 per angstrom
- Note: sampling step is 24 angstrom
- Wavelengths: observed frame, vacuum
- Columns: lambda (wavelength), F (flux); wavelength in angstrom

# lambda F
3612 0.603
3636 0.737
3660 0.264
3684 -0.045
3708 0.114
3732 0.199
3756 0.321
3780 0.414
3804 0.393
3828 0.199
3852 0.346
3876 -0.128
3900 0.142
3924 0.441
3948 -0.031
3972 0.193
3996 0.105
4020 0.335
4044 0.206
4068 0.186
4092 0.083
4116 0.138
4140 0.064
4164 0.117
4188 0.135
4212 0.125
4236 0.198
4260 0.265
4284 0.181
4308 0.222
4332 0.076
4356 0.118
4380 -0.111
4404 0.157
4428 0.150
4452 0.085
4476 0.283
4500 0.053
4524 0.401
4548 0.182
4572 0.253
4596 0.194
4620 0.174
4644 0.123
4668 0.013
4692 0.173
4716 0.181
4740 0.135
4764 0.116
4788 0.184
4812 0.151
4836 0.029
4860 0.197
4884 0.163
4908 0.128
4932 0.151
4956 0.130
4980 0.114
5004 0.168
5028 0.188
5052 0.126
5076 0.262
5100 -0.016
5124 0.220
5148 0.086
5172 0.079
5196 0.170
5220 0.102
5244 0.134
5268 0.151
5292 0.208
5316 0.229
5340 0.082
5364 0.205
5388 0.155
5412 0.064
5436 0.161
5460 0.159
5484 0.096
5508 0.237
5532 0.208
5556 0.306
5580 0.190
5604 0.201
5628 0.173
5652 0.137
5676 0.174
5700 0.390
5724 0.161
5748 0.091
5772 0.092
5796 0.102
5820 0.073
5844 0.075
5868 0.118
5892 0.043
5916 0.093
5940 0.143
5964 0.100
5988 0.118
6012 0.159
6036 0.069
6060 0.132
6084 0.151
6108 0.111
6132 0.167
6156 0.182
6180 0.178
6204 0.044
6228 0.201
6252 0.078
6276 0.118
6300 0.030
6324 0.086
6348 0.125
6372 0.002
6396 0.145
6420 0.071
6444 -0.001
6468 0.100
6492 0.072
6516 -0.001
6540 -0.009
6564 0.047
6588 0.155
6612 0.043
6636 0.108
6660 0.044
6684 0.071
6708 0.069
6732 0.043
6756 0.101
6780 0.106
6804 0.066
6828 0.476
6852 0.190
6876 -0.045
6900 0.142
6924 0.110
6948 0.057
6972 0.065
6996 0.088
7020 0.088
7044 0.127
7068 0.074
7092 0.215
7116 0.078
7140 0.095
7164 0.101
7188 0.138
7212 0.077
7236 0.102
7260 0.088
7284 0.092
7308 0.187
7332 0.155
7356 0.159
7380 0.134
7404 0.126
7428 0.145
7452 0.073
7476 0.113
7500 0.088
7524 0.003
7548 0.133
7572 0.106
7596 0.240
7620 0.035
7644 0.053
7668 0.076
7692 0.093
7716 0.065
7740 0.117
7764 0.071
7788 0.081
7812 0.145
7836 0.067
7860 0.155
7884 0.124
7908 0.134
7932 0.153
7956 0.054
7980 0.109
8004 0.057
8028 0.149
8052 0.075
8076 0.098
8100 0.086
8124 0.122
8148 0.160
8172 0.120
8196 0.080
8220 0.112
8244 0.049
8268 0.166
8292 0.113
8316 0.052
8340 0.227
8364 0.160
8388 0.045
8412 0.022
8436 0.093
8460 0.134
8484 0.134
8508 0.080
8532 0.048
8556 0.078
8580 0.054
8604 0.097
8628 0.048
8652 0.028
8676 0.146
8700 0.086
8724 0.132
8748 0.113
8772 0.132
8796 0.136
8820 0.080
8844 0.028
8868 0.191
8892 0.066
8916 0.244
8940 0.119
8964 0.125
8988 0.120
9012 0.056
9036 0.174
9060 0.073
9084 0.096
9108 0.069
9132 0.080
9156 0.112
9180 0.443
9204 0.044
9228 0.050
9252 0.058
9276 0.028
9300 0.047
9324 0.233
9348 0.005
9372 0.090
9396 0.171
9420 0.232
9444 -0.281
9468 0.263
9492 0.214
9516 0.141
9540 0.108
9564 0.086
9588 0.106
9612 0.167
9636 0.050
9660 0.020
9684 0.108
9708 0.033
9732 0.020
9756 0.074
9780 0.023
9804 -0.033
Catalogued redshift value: 0.83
